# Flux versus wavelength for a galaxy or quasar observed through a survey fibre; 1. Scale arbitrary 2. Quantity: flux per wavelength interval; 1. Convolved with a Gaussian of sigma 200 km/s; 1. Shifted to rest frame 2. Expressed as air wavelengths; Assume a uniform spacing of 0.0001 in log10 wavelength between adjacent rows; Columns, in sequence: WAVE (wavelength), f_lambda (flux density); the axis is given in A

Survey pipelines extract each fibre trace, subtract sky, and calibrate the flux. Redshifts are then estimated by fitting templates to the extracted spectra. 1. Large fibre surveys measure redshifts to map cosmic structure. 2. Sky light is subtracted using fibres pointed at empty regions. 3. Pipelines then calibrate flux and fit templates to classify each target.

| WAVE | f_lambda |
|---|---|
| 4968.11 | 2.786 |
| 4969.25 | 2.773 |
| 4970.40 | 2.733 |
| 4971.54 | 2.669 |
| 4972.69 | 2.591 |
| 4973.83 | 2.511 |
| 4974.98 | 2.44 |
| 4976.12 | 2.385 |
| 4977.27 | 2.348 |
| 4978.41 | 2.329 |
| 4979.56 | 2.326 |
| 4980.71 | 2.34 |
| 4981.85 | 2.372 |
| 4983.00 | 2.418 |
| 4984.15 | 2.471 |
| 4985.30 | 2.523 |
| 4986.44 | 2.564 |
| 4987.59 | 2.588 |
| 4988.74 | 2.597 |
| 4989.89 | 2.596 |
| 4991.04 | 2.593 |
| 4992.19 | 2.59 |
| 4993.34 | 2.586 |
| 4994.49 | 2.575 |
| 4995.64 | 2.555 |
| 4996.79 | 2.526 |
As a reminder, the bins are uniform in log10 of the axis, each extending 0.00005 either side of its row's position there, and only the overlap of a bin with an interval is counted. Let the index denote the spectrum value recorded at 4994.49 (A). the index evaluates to 2.575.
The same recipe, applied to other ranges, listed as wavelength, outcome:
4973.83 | 2.511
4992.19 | 2.59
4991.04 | 2.593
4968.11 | 2.786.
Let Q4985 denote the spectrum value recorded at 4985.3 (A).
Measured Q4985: 2.523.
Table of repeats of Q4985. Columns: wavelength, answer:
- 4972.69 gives 2.591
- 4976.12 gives 2.385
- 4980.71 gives 2.34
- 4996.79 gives 2.526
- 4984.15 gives 2.471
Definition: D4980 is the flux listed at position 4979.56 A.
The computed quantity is 2.326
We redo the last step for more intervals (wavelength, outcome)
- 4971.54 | 2.669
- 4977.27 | 2.348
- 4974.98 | 2.44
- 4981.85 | 2.372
